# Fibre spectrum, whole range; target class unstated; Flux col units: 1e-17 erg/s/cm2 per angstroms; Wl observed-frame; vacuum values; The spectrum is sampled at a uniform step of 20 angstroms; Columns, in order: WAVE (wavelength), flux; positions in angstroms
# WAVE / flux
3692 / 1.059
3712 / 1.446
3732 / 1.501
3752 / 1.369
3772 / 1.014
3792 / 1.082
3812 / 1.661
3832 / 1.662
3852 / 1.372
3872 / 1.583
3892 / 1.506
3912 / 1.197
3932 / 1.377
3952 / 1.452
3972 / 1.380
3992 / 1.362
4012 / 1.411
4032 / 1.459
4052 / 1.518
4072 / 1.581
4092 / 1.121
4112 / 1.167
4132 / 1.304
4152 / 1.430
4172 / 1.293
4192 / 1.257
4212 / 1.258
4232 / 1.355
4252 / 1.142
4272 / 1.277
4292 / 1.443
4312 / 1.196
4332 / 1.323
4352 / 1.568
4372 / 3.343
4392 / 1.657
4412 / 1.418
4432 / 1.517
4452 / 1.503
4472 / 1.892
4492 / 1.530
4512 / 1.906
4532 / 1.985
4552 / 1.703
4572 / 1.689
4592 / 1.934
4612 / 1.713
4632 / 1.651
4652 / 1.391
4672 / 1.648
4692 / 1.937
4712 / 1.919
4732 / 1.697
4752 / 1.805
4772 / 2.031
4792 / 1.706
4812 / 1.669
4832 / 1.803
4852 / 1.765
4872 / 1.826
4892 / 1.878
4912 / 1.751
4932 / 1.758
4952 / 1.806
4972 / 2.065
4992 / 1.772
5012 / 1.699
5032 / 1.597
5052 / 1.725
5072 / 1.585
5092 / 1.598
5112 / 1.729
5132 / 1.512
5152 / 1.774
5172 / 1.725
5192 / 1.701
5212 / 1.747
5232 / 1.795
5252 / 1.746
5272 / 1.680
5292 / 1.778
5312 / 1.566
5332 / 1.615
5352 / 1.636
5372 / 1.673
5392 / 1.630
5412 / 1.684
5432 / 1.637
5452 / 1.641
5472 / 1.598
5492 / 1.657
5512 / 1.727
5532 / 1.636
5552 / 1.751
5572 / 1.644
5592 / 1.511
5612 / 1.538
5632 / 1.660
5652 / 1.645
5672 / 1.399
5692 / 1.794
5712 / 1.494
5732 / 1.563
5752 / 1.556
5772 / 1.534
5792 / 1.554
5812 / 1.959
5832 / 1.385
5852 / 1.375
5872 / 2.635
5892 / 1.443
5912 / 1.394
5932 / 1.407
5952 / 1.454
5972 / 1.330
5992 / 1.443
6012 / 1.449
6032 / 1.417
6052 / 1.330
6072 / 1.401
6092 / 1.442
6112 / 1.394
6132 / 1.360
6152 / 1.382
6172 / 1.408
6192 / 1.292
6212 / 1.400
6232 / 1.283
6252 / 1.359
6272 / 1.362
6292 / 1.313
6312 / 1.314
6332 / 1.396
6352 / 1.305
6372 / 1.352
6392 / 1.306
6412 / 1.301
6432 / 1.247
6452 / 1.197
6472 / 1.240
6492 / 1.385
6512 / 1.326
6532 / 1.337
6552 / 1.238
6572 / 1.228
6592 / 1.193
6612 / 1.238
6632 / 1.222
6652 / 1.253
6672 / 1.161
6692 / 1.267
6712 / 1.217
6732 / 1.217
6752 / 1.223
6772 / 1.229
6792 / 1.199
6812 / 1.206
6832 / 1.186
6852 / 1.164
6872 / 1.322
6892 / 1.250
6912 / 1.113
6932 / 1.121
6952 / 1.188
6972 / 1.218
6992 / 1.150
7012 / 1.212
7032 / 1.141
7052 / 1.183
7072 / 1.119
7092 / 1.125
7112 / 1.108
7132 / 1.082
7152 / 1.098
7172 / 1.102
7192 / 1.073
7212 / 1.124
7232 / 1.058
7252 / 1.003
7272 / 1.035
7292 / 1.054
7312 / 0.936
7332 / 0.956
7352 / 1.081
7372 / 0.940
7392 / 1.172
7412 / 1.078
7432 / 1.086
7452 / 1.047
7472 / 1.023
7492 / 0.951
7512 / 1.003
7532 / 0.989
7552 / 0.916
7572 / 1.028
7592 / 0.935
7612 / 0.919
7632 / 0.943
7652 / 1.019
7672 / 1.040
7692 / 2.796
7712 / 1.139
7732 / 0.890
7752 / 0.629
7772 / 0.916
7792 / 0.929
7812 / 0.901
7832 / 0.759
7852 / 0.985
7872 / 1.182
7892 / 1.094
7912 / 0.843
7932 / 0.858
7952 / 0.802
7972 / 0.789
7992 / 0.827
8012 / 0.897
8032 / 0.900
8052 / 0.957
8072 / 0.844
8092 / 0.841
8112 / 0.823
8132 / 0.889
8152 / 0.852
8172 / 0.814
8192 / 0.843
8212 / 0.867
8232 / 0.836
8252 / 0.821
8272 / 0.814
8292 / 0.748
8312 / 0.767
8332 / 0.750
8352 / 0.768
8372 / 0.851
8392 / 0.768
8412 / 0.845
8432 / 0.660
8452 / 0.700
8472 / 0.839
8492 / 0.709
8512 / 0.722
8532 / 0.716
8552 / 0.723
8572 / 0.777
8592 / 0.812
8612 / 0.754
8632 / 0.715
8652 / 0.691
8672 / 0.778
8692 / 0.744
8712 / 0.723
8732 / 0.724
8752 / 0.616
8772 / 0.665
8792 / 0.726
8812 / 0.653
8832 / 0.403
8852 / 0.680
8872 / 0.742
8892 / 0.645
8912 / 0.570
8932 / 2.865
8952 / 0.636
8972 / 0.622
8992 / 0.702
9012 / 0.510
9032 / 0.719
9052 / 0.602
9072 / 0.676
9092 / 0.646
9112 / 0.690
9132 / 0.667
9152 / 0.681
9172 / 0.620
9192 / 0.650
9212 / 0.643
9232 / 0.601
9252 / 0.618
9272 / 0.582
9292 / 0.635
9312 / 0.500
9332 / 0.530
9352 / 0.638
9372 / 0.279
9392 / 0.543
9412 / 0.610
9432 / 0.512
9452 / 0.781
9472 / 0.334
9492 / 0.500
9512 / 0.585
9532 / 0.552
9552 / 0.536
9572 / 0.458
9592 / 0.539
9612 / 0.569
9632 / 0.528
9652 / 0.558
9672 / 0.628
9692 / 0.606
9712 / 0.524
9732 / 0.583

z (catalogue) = 0.17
